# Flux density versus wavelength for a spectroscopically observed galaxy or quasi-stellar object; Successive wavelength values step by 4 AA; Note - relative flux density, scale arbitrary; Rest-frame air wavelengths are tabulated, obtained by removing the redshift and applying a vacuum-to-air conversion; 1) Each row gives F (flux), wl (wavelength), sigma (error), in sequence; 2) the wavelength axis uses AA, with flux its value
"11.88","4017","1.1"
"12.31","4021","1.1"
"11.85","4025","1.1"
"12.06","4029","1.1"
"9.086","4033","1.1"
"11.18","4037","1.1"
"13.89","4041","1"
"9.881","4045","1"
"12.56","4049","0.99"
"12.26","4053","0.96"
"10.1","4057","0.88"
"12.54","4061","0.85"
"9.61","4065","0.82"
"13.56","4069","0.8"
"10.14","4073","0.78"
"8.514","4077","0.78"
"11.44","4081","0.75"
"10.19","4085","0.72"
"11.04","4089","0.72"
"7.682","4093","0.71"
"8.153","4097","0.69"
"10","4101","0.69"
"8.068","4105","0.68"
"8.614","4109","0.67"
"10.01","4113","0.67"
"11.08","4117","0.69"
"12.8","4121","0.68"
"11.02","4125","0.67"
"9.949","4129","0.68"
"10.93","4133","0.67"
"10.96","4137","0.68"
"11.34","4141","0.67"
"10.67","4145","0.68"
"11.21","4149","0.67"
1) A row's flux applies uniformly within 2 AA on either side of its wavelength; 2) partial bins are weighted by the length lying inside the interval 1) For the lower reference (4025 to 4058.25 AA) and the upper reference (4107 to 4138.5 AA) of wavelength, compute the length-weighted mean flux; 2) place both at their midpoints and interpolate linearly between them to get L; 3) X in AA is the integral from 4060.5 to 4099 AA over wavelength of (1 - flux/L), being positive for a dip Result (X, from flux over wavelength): 3.1 AA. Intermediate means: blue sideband 11.4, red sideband 10.7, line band 10.2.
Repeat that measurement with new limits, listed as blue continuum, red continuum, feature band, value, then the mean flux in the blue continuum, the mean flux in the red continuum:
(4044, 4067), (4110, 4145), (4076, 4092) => 1.2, 11.2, 10.9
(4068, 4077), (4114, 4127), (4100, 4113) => 2.7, 10.9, 11.5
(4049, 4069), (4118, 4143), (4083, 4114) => 5.8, 11.5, 11.2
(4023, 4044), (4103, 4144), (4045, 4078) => 0.1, 11.5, 10.5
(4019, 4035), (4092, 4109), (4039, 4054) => -2.2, 11.3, 8.54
